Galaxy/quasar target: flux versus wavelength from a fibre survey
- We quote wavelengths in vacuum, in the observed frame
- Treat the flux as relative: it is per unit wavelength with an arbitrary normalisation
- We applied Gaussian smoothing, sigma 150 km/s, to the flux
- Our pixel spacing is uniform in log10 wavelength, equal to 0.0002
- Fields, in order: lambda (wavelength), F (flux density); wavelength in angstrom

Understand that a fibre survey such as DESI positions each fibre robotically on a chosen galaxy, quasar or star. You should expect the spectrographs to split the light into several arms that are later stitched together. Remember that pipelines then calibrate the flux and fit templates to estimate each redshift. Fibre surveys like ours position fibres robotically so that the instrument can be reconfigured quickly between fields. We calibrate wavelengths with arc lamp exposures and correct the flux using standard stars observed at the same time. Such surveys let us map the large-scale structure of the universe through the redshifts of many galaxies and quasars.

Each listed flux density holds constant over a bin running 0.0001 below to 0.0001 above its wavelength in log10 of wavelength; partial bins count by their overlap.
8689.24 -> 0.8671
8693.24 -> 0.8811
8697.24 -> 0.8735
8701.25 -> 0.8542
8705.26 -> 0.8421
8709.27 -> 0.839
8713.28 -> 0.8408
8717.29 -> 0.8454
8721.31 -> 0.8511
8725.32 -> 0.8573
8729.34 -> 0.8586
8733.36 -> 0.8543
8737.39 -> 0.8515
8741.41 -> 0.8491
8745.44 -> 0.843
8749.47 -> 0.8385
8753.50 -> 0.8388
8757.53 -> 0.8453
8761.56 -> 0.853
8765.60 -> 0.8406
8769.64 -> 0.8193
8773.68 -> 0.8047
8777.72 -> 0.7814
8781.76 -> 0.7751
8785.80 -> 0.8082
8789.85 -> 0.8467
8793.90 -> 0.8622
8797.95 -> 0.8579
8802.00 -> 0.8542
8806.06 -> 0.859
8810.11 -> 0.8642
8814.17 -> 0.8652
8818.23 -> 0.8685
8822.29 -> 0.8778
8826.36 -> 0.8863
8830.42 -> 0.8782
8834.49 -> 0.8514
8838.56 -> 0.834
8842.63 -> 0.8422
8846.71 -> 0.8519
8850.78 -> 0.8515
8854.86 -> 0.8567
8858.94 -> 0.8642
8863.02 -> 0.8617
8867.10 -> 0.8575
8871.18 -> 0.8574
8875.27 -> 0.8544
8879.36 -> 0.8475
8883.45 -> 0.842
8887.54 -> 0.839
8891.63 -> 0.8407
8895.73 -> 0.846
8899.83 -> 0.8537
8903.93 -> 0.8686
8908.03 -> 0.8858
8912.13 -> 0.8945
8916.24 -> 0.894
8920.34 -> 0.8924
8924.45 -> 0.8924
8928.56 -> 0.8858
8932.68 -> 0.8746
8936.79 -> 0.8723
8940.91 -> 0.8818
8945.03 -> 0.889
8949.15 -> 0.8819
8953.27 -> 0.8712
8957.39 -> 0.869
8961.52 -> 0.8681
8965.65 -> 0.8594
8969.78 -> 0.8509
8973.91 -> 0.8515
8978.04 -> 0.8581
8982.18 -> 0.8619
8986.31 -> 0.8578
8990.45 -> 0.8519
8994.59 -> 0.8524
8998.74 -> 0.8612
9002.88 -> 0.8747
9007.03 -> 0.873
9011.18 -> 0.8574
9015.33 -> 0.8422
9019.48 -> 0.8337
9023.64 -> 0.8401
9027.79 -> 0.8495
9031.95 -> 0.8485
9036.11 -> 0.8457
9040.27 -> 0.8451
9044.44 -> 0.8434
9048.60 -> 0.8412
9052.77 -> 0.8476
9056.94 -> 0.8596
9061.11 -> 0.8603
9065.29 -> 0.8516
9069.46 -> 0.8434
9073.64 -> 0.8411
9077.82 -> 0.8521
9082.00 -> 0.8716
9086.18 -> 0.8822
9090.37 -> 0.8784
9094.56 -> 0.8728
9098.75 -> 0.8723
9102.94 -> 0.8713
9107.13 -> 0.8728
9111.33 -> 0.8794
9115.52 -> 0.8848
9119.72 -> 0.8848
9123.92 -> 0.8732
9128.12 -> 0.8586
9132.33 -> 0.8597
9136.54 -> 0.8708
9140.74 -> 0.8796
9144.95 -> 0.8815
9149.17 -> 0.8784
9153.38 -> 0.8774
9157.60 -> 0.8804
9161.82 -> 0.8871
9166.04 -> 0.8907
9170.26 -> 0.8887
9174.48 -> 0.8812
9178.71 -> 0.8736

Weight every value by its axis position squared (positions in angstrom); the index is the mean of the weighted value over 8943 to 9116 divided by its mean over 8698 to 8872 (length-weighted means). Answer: 1.1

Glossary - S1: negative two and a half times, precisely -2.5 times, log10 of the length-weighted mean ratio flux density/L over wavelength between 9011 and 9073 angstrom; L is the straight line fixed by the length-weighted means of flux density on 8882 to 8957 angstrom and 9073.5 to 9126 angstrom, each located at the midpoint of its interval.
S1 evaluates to 0.033 mag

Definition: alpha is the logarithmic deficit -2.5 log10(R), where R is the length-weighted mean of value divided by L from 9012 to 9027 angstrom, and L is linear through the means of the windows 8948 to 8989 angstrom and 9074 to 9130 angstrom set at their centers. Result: 0.032 mag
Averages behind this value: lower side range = 0.863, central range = 0.841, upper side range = 0.873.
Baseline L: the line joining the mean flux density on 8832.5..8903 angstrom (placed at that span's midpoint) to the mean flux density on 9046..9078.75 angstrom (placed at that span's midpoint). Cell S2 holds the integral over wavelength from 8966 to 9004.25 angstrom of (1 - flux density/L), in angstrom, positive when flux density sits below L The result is -0.3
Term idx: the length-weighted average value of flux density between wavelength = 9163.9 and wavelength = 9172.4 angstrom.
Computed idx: 0.89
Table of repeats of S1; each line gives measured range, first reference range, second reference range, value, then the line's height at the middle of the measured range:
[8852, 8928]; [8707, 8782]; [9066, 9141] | -0.02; 0.85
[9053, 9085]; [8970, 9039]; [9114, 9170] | 0.01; 0.865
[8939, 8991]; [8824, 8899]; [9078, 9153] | -0.01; 0.862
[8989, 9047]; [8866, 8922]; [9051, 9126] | 0.02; 0.865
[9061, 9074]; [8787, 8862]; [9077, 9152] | 0.03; 0.872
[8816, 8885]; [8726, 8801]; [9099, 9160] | -0.02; 0.845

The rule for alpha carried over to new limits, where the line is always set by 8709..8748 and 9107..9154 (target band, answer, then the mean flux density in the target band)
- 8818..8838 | -0.018 mag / 0.87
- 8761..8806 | 0.032 mag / 0.828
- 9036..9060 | 0.028 mag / 0.848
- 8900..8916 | -0.025 mag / 0.881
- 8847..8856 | 0.005 mag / 0.854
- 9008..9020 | 0.024 mag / 0.849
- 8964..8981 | 0.012 mag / 0.855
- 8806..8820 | -0.013 mag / 0.865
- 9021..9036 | 0.029 mag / 0.846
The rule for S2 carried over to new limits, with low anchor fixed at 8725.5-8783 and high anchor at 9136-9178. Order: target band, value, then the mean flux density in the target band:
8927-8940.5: -0.4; 0.877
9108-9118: -0.1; 0.881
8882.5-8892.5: 0.1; 0.841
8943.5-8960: -0.4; 0.877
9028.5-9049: 0.5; 0.845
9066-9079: 0.4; 0.846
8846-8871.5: -0.3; 0.858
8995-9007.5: -0.1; 0.867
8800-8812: -0.3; 0.859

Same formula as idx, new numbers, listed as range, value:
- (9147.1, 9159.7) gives 0.879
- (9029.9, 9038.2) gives 0.847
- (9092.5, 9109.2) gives 0.872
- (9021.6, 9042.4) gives 0.846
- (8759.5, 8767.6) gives 0.847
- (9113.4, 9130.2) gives 0.876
